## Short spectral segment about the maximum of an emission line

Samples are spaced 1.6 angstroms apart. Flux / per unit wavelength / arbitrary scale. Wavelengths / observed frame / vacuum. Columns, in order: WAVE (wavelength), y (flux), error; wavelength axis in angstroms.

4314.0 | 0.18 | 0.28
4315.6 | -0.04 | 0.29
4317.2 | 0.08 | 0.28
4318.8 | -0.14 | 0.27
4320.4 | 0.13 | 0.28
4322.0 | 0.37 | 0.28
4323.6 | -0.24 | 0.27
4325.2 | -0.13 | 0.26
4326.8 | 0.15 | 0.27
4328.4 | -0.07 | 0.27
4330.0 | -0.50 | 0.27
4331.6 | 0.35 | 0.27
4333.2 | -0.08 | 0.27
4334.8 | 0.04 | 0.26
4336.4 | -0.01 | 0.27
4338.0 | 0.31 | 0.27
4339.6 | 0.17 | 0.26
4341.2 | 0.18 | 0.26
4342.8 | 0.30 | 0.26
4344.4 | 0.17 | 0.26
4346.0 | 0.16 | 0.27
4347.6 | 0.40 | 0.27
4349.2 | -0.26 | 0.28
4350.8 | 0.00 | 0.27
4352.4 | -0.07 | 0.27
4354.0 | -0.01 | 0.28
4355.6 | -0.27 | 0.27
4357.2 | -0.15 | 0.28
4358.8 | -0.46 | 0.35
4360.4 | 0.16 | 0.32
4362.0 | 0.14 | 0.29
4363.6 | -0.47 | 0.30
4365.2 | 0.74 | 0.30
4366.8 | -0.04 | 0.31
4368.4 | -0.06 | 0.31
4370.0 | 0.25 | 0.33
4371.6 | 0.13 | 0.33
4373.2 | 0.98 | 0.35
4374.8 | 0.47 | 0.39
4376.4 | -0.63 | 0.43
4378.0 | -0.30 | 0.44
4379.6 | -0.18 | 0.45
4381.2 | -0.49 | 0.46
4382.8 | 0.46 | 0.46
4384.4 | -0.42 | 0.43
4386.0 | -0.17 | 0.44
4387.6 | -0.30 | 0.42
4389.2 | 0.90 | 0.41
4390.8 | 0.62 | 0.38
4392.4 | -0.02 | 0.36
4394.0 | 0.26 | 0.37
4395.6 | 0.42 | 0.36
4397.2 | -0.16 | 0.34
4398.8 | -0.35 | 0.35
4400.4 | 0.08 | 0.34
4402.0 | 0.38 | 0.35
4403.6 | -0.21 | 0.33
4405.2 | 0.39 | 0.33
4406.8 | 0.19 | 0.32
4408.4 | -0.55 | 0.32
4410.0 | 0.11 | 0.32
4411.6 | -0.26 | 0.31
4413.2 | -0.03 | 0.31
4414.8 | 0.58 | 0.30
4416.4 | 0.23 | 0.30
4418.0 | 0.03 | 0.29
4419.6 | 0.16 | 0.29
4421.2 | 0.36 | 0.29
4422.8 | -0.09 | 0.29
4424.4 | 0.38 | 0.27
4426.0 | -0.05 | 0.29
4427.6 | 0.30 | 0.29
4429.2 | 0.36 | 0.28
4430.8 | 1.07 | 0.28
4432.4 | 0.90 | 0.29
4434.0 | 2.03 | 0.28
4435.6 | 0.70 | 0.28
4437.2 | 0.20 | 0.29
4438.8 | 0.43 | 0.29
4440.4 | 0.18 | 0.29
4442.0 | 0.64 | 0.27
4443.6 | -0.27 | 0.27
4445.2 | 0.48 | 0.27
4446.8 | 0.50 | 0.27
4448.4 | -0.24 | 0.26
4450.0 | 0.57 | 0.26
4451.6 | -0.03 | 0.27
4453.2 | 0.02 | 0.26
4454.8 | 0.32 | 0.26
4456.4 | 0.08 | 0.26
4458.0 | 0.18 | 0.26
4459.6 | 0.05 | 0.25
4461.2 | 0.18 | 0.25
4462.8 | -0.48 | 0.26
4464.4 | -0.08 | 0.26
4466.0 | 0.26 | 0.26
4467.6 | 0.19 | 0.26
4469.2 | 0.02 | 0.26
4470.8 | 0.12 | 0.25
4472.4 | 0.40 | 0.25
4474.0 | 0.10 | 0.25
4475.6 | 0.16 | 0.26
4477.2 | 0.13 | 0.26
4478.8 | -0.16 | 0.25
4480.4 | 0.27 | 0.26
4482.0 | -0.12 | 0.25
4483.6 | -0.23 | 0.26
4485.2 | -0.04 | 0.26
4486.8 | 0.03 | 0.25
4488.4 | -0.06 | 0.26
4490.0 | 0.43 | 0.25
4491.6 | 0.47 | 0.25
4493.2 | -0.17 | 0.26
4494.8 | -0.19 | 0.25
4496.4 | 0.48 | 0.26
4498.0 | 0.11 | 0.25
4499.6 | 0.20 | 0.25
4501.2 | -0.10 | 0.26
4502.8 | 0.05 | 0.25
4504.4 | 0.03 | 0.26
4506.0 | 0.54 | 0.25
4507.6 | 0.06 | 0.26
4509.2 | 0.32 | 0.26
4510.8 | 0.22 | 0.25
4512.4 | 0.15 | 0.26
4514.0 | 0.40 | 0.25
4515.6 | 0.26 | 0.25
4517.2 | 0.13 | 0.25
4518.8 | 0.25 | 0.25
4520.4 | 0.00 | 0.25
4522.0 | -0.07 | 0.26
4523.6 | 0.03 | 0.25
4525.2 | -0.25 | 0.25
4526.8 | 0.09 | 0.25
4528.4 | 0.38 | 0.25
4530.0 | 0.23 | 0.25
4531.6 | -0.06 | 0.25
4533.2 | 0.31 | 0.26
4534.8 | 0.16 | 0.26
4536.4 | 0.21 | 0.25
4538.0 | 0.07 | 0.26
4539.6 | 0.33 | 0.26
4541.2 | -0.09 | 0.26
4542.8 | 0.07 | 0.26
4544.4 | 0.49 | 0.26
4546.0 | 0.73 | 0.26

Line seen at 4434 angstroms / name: [O II] 3727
